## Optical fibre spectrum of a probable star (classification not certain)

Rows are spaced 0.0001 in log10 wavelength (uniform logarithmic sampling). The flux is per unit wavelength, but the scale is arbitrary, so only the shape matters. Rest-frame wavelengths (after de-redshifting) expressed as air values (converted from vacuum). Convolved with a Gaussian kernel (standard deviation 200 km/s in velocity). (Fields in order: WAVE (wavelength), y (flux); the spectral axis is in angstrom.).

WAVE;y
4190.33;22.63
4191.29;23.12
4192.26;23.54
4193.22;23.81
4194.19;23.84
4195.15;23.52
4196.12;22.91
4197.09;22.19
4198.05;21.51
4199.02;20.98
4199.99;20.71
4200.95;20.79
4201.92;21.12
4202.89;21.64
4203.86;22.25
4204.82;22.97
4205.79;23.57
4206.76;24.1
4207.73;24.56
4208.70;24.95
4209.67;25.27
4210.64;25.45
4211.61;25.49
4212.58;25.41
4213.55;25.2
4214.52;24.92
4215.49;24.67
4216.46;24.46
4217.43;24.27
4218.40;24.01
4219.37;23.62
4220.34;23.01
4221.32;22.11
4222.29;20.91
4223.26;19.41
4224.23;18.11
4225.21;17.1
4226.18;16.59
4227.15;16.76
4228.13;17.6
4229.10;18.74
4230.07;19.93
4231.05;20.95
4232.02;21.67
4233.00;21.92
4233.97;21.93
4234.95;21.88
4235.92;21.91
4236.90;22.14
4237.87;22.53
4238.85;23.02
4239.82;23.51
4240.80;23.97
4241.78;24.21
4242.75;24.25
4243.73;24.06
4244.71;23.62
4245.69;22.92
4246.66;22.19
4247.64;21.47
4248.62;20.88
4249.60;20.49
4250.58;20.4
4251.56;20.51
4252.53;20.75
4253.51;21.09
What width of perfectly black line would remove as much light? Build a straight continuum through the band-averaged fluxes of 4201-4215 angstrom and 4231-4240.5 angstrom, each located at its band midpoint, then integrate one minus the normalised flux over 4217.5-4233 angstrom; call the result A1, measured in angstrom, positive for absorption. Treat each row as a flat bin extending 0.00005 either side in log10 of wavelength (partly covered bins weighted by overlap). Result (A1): 1.83 angstrom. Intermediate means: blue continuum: 24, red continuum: 22.2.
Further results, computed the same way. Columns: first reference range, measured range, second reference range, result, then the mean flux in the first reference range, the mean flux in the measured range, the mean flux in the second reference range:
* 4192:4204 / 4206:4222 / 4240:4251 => -1.5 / 22.2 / 24.4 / 22.6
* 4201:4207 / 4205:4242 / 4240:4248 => 0.8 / 22.4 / 22.3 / 23.4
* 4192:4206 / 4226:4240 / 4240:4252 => 1.0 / 22.3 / 20.8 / 22.4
